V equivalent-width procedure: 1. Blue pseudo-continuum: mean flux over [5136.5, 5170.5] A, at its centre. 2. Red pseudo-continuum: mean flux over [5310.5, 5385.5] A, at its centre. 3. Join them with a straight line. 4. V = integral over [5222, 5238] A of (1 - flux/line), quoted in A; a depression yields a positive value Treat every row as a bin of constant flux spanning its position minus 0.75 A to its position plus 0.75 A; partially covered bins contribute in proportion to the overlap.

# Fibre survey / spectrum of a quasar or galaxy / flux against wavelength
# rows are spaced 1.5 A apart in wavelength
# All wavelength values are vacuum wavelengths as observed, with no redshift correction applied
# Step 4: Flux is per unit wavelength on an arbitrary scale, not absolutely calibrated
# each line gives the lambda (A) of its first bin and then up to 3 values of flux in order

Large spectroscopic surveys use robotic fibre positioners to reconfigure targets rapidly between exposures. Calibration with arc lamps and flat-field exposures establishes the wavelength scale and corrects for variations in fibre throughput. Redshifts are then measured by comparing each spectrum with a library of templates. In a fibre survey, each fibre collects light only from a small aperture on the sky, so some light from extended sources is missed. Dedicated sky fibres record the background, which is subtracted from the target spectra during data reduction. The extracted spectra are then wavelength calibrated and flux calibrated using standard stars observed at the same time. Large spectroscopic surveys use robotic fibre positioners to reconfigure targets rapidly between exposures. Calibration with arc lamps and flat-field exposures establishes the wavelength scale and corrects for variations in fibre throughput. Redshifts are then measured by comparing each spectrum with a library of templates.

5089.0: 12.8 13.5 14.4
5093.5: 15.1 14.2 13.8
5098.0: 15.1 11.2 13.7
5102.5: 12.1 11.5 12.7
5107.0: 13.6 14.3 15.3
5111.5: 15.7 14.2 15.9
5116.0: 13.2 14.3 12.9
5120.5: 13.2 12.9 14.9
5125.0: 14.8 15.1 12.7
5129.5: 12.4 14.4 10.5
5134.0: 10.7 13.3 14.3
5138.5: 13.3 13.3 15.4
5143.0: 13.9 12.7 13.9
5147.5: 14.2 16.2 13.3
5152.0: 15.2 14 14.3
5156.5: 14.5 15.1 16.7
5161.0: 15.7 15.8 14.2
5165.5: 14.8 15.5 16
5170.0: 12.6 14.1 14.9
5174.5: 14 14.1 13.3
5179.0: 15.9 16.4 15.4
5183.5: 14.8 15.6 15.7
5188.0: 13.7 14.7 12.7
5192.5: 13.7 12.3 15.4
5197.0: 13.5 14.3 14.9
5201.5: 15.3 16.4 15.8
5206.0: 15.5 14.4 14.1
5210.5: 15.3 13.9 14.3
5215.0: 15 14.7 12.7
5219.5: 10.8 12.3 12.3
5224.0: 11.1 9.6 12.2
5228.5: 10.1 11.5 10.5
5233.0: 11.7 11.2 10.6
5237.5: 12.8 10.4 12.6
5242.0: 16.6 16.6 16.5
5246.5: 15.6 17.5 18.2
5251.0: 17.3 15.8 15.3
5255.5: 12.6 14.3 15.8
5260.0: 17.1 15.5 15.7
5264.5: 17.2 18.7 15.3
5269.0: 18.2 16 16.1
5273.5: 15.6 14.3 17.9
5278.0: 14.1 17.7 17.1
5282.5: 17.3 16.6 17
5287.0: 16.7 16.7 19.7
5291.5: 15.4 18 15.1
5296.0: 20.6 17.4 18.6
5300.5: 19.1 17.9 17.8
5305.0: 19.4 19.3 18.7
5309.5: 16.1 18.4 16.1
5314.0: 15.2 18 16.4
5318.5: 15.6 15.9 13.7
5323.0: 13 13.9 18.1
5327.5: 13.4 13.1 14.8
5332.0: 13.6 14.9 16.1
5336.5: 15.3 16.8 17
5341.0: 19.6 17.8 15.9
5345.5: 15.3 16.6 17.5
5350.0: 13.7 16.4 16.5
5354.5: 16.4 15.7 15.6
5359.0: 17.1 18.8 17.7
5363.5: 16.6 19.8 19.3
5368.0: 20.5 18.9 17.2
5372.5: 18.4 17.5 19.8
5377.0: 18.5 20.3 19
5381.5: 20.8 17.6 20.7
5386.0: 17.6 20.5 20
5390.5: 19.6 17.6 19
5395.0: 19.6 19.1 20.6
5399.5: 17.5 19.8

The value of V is 4.44 A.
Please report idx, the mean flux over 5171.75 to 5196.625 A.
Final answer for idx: 14.5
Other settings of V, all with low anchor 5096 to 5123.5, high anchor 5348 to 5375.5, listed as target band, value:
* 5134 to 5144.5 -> 0.4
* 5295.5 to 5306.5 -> -1.4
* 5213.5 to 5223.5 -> 1.5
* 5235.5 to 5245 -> 1.3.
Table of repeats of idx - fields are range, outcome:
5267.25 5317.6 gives 17.2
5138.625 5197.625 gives 14.5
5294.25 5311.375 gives 18.3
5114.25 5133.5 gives 13.5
